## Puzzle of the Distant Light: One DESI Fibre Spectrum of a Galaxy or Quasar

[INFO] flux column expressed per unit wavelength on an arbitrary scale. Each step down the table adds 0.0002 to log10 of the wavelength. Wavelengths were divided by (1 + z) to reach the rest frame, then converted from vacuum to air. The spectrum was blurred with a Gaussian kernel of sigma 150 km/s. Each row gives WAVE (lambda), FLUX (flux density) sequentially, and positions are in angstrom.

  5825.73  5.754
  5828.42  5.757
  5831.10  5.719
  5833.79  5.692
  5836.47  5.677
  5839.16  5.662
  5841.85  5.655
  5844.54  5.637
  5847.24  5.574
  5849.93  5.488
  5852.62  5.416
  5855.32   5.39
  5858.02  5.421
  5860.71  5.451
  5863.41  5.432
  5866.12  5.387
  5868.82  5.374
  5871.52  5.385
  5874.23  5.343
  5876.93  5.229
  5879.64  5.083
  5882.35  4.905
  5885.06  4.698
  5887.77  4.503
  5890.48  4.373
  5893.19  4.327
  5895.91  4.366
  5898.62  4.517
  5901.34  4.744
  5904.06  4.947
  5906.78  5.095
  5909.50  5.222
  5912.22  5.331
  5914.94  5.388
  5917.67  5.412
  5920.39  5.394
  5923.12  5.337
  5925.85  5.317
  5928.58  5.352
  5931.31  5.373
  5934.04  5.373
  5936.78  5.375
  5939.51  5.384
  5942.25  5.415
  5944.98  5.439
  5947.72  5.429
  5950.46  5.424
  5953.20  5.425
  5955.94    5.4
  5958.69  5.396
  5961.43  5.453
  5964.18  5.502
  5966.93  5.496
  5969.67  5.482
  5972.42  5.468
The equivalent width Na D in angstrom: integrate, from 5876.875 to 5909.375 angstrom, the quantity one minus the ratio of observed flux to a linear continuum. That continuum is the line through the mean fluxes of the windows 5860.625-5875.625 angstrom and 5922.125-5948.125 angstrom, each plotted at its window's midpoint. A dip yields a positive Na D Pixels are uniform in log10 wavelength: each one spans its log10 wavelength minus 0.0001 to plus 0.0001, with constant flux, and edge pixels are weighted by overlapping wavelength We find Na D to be 3.9 angstrom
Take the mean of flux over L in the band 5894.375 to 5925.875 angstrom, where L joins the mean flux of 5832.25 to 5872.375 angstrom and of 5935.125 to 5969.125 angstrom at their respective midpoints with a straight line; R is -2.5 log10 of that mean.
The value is 0.08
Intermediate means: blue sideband 5.51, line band 5.08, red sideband 5.43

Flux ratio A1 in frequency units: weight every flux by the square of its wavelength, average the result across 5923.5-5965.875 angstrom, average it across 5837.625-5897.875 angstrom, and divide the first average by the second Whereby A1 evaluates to 1.07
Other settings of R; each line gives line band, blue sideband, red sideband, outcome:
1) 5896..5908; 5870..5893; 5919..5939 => 0.07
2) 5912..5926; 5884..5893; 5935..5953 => -0.08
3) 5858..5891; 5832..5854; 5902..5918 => 0.06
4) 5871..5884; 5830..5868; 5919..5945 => 0.07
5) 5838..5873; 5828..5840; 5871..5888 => -0.02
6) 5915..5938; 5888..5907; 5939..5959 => -0.07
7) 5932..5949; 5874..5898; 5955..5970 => -0.03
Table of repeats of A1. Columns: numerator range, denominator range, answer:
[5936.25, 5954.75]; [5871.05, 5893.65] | 1.14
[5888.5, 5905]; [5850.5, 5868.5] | 0.85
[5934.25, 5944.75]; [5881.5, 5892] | 1.19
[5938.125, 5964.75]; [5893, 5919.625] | 1.11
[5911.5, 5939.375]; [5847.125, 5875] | 1.01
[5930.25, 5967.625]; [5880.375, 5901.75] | 1.21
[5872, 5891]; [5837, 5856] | 0.90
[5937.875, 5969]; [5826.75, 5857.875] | 1.01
